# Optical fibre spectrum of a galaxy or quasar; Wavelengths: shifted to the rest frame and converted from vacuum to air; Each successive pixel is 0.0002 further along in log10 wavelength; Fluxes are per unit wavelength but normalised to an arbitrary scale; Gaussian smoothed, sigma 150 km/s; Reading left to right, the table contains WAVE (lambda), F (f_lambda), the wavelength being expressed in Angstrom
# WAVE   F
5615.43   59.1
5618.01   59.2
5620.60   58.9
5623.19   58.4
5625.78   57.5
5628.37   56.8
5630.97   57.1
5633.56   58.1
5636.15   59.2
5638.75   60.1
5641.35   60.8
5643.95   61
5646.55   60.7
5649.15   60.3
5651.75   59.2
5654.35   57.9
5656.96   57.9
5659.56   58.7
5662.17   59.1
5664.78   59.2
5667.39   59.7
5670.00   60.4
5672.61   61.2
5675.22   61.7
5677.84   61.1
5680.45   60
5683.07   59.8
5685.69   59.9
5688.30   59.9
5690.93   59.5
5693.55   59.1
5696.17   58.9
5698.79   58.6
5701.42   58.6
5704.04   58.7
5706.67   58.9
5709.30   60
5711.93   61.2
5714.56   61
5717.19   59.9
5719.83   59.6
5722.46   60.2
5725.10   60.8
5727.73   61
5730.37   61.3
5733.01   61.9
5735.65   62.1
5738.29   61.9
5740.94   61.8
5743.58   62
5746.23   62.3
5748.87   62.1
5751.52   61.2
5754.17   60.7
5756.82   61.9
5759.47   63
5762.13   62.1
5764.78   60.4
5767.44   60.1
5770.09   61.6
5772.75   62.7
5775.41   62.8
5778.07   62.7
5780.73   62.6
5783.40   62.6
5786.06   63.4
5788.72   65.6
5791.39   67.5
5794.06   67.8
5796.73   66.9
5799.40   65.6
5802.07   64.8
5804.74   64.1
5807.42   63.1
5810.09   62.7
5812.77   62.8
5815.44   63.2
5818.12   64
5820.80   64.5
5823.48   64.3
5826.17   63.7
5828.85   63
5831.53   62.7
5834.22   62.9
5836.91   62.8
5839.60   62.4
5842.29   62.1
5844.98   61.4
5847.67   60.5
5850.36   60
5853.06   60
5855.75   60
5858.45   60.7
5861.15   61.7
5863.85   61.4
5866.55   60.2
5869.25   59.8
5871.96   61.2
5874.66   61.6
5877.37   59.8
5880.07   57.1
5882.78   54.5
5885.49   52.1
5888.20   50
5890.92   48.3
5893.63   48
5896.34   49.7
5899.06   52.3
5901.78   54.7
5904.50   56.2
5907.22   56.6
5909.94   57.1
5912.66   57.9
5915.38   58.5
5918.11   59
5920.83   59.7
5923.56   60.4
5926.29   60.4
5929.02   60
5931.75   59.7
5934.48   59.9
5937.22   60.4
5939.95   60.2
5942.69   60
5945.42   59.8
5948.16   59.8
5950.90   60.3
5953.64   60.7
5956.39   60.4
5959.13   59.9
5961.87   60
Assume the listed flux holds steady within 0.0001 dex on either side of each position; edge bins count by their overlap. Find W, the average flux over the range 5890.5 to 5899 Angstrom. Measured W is 49.3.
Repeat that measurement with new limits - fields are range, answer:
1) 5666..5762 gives 60.6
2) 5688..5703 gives 59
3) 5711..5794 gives 62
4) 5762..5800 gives 63.6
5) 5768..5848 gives 63.6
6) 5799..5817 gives 63.7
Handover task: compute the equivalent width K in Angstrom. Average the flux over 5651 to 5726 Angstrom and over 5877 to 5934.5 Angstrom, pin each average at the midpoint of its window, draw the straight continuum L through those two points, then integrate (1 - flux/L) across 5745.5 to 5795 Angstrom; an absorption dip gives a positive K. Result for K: -3.9 Angstrom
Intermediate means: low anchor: 59.7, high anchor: 55.9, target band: 62.8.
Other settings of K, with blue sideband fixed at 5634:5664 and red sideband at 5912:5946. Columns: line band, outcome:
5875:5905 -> 3.3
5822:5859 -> -1.4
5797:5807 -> -0.9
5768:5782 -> -0.6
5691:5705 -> 0.2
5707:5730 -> -0.3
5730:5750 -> -0.8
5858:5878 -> -0.4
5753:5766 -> -0.4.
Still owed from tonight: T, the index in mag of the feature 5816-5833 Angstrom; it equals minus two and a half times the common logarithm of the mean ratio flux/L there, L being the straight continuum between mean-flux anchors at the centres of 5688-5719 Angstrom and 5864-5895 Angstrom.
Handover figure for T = -0.12 mag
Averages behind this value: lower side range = 59.5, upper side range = 55.9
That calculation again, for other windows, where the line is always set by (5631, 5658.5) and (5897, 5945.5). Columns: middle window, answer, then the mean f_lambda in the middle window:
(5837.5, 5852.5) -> -0.05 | 61.3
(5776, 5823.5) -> -0.10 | 64.3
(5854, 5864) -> -0.04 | 60.9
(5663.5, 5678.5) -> -0.02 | 60.5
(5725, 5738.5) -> -0.04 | 61.6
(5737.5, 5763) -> -0.05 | 61.9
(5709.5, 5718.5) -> -0.03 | 60.6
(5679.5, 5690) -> -0.01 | 59.8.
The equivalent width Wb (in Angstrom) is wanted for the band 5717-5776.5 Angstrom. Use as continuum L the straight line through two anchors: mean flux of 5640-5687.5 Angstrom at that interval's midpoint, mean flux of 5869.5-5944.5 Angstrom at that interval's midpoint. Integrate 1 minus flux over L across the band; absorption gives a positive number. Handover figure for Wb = -2.6 Angstrom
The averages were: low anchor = 59.9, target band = 61.5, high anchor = 56.9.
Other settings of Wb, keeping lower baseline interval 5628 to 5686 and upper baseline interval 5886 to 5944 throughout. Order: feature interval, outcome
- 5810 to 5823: -1.3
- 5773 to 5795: -2.3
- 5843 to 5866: -1.4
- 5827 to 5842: -1.4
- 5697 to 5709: 0.0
